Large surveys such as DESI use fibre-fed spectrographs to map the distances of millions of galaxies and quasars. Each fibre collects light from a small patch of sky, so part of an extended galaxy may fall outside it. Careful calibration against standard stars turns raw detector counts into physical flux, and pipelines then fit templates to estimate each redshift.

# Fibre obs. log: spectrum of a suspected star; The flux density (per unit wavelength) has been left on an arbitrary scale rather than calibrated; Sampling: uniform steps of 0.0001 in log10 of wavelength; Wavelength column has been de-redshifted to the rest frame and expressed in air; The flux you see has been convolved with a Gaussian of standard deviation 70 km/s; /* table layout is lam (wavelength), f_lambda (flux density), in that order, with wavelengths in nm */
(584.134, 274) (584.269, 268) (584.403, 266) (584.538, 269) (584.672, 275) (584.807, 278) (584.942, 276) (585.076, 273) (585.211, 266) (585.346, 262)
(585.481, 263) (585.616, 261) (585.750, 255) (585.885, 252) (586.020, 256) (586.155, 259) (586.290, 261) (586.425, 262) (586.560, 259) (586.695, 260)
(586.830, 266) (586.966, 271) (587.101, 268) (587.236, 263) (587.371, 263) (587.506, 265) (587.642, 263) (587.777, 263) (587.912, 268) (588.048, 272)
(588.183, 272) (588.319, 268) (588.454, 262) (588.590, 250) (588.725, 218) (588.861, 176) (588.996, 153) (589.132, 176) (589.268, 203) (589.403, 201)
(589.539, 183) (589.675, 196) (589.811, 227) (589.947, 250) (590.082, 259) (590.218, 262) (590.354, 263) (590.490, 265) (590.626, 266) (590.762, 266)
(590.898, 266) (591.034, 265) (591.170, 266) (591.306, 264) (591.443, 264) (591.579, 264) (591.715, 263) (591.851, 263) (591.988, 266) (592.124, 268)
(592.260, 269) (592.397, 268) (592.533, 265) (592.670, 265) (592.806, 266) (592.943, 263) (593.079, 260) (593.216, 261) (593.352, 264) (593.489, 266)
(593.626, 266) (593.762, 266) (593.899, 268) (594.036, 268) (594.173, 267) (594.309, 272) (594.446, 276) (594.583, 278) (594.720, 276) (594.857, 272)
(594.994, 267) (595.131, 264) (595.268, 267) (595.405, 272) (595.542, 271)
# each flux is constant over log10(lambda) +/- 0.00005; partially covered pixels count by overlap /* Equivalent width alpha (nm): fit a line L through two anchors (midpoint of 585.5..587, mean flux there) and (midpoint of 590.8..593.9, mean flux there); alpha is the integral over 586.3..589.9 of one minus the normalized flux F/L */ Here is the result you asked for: 0.296 nm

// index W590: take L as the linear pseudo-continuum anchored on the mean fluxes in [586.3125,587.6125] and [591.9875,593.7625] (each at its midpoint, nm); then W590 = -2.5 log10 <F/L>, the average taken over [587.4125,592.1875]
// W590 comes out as 0.08 mag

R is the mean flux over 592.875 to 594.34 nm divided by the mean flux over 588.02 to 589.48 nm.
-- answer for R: 1.2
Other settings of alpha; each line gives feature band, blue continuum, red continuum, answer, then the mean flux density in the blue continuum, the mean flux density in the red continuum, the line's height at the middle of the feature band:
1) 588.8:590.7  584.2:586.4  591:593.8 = 0.32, 265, 265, 265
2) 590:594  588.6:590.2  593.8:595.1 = -0.42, 207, 271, 240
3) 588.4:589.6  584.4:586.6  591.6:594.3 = 0.29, 264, 266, 265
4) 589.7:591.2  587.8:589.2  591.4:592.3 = -0.03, 232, 265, 252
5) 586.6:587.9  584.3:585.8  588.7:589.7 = -0.23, 268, 187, 225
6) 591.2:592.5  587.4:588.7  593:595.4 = 0.00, 263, 268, 266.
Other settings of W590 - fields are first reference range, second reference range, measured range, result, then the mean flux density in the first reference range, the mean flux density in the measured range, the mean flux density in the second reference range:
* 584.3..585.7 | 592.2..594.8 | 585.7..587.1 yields 0.03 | 269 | 260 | 268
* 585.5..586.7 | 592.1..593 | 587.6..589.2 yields 0.11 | 259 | 236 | 266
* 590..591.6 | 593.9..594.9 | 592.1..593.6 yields 0.02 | 264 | 265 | 272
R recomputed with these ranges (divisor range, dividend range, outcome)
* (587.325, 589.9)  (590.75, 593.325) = 1.15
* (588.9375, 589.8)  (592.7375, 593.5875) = 1.40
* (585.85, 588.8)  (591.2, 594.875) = 1.02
